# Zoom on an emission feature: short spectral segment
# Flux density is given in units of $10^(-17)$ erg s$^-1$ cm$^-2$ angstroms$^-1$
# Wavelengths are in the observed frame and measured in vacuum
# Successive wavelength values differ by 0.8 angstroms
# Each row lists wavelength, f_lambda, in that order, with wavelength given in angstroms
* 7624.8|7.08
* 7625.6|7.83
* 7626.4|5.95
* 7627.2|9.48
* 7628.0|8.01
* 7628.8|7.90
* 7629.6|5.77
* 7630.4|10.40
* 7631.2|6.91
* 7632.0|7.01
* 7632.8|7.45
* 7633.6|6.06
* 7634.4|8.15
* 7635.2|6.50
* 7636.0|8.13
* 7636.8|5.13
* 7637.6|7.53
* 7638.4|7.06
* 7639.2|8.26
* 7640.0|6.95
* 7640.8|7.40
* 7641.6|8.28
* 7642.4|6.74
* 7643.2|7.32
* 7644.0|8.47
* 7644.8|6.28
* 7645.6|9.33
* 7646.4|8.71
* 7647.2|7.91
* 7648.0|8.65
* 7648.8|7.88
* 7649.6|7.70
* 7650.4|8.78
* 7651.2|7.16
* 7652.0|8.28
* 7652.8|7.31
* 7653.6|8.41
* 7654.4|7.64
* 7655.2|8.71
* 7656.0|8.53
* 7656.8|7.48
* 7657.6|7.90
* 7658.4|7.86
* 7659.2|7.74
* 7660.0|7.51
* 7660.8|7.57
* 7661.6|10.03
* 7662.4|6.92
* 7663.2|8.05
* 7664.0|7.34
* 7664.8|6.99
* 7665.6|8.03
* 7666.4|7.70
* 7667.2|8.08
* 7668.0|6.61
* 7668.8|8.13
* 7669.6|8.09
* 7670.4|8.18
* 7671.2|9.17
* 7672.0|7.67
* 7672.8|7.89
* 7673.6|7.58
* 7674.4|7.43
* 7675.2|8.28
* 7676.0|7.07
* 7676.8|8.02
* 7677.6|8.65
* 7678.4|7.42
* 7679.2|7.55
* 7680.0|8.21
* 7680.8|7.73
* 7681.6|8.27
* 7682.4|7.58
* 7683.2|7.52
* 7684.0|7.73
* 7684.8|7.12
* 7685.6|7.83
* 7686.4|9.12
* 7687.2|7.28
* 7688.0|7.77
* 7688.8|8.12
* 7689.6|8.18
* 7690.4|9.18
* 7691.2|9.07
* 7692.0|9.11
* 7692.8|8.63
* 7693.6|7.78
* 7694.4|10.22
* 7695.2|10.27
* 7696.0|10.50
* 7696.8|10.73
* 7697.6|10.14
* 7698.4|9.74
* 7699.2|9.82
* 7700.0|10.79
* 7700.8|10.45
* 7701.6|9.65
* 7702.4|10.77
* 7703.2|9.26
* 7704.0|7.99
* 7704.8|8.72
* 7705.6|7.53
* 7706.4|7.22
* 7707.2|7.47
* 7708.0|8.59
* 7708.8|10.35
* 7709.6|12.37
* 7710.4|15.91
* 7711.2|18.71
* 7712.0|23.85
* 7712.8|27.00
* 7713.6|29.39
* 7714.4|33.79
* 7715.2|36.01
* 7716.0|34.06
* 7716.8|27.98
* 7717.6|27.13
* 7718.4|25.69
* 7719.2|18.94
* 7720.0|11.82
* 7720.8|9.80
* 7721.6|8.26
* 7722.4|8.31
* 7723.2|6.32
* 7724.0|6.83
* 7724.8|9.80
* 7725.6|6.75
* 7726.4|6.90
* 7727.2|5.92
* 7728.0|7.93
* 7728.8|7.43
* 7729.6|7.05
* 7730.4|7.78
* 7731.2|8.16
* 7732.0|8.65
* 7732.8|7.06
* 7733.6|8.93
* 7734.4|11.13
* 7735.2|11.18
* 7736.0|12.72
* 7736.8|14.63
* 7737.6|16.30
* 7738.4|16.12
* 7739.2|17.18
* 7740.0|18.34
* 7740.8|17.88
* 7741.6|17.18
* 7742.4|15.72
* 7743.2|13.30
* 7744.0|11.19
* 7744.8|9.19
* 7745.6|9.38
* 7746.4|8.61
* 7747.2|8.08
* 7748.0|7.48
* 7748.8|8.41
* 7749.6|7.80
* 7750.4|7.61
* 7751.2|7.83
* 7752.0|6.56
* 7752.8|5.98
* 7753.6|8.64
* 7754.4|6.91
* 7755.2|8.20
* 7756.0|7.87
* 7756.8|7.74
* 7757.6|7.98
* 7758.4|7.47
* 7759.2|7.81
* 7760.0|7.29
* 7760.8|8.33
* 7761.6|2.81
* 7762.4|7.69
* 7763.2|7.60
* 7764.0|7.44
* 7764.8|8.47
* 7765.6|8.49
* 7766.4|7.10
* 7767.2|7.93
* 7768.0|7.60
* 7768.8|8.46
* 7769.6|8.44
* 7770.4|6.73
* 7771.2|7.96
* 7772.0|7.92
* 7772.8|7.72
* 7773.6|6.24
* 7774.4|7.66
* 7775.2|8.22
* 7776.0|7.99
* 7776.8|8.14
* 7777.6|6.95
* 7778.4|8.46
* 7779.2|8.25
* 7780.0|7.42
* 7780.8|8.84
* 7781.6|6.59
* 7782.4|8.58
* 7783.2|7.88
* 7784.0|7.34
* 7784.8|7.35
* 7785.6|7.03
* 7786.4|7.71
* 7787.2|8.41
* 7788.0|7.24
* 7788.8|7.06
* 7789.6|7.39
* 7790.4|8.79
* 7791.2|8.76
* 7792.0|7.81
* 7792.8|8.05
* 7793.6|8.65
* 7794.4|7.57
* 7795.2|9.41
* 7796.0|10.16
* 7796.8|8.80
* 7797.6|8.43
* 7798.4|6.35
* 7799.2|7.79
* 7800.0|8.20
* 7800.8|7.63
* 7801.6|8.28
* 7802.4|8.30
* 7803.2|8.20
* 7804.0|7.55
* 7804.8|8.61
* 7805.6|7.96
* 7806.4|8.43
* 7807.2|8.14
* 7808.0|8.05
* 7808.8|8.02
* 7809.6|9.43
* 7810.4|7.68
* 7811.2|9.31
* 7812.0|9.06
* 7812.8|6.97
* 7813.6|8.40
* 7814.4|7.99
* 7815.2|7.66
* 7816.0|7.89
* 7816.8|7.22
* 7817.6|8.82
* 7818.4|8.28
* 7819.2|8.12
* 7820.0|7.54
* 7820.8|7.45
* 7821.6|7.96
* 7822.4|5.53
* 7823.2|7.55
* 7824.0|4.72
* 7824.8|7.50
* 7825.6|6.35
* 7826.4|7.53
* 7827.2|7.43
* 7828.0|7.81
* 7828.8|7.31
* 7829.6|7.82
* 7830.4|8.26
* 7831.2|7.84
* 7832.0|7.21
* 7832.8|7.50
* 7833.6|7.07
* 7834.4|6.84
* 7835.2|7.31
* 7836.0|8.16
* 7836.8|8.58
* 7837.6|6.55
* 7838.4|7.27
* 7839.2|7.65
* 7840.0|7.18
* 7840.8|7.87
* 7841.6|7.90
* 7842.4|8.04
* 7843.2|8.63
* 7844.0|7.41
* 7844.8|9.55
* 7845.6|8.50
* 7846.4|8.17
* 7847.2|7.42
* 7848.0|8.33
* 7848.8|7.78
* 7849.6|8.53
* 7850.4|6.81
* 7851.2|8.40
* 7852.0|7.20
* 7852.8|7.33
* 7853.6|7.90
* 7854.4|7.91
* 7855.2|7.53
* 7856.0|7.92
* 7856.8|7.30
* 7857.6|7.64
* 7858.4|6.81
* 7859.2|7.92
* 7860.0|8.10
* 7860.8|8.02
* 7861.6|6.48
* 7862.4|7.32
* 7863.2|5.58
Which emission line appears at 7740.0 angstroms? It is [N II]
